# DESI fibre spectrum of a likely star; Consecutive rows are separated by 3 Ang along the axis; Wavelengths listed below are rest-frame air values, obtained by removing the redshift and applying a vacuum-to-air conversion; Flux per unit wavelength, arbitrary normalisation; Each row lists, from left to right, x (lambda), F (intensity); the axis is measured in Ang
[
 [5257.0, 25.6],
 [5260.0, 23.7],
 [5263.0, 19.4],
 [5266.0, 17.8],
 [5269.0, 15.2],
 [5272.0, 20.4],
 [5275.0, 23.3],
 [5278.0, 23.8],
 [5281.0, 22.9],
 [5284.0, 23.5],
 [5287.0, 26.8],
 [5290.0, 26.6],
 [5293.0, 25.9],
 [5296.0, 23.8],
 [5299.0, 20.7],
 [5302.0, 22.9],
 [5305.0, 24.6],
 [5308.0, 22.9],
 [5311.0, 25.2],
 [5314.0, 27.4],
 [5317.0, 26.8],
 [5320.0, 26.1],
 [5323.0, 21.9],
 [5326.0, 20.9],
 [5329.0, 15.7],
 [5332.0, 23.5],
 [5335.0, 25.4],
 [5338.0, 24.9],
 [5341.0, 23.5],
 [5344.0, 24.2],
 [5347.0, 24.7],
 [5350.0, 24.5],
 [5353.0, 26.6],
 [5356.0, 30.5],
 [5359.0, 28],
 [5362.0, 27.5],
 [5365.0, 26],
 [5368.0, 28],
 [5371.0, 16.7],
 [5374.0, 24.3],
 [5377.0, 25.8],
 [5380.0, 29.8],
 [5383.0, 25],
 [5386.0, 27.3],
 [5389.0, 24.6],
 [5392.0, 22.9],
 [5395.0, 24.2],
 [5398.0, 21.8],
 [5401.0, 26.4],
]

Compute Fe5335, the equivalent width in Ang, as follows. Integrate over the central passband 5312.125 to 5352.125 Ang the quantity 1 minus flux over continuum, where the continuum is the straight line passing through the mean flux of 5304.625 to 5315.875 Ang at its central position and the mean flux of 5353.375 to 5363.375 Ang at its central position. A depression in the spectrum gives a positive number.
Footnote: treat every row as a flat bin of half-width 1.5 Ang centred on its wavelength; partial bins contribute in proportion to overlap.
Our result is 4.1 Ang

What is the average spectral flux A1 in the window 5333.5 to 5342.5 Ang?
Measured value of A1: 24.6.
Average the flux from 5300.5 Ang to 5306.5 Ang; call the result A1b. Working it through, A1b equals 23.8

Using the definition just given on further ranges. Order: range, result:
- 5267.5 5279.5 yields 20.7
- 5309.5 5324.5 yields 25.5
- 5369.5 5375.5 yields 20.5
